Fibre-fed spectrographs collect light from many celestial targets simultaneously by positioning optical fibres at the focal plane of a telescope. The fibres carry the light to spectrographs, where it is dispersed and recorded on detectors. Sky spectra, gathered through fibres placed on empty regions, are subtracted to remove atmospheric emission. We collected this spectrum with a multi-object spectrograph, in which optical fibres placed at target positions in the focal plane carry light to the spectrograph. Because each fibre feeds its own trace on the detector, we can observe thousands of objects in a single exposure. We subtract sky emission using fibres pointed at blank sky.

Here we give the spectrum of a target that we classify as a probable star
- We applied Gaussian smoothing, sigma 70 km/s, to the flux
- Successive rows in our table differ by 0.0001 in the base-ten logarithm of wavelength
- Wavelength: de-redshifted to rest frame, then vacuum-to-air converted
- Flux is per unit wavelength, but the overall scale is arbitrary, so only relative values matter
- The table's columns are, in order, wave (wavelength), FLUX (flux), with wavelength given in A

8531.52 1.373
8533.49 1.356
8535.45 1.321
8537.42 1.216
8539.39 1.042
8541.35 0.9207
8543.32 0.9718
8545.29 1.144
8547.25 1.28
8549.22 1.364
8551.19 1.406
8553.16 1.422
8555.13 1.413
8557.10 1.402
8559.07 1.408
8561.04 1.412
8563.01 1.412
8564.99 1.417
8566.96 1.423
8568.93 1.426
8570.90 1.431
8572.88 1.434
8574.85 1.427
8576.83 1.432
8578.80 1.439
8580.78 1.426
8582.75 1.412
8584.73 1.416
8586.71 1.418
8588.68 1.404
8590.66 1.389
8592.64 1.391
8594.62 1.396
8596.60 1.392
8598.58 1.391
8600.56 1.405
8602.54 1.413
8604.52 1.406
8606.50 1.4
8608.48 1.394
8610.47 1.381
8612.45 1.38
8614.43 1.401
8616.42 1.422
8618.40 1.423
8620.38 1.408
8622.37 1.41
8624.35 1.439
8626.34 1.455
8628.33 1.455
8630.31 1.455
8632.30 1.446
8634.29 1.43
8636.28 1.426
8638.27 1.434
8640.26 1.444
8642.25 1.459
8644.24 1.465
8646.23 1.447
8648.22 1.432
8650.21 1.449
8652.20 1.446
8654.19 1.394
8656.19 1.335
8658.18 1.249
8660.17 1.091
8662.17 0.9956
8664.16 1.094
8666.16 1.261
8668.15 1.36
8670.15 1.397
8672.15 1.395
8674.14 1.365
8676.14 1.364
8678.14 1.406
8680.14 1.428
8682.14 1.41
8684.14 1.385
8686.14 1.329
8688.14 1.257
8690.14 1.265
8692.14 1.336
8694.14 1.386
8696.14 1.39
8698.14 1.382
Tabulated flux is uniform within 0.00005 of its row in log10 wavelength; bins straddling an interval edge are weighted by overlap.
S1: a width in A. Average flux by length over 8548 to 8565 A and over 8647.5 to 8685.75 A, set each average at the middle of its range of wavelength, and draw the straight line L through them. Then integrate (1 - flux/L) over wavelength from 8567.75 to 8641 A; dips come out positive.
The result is -2.51 A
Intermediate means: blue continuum 1.4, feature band 1.42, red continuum 1.33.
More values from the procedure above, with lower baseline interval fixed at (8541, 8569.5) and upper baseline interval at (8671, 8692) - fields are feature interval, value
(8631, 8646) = -1.1 A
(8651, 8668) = 1.4 A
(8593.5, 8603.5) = -0.4 A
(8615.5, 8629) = -0.8 A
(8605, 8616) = -0.4 A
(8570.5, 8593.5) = -1.4 A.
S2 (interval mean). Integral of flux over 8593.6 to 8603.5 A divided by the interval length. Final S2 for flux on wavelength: 1.4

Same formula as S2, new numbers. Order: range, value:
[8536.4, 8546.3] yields 1.06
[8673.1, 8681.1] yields 1.39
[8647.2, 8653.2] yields 1.44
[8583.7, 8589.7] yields 1.41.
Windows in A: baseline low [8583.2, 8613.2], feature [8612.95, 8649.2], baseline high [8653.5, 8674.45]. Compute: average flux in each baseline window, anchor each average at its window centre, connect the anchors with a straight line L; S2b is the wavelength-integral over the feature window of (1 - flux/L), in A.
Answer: -2.9 A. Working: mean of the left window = 1.4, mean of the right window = 1.26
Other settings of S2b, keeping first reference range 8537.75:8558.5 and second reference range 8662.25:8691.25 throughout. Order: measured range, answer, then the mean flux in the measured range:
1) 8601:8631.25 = -3.1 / 1.42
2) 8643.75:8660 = -0.9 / 1.38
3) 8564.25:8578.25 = -1.9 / 1.43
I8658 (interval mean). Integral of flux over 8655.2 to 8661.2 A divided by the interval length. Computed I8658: 1.22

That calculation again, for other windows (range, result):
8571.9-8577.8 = 1.43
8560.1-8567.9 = 1.42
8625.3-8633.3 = 1.45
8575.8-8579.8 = 1.43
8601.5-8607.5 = 1.41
